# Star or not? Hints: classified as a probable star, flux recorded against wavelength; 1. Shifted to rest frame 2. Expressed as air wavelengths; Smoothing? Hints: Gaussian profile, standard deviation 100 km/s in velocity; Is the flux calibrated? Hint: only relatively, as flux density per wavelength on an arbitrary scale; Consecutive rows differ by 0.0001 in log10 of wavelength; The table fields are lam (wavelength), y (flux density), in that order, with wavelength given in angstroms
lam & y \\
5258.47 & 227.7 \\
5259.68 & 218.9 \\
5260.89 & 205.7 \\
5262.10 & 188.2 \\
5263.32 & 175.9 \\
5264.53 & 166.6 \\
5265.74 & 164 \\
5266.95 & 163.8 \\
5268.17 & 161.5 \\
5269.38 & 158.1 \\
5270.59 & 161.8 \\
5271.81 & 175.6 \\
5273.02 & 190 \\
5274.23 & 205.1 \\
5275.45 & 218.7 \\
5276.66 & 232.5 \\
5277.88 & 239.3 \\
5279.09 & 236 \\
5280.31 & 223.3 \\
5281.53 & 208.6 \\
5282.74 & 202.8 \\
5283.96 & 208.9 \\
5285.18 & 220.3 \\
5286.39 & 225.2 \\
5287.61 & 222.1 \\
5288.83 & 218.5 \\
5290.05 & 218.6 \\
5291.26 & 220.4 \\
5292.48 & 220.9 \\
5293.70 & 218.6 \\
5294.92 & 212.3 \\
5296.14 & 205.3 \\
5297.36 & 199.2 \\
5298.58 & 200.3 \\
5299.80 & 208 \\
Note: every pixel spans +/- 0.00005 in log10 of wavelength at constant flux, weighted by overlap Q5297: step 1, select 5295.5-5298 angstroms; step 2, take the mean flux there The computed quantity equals 202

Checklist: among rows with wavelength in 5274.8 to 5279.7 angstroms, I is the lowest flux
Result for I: 218.7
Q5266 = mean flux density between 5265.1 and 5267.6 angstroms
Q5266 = 164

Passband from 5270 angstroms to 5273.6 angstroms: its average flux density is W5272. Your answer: 176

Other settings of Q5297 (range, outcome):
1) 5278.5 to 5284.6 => 216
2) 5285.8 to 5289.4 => 222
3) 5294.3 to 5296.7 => 209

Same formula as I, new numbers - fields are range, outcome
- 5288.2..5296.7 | 205.3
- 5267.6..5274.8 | 158.1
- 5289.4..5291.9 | 218.6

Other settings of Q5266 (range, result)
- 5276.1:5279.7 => 236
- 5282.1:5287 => 214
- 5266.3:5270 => 161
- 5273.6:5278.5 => 224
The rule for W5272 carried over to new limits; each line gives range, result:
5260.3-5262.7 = 197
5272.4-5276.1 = 205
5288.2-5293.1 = 220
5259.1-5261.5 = 212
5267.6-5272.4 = 164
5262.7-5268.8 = 166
